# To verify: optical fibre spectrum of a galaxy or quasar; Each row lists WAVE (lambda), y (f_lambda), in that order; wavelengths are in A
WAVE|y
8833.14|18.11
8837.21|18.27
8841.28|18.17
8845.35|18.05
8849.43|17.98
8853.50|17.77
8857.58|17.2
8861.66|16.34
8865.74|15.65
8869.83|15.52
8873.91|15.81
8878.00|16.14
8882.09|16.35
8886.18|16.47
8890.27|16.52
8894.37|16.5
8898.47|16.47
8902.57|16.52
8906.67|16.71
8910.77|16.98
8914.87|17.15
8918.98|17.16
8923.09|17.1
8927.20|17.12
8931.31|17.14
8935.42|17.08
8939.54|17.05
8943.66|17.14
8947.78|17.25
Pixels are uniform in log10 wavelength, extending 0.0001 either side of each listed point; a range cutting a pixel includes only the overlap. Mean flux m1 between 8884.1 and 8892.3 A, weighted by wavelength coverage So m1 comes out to 16.5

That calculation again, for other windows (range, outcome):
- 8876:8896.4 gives 16.4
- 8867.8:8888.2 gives 16.1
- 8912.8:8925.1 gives 17.1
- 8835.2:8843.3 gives 18.2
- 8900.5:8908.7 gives 16.6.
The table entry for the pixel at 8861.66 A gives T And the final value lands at 16.34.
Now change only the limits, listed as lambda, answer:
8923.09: 17.1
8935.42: 17.08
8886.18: 16.47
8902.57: 16.52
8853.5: 17.77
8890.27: 16.52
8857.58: 17.2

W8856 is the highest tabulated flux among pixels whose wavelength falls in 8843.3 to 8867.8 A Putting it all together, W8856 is 18.05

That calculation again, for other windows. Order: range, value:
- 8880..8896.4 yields 16.52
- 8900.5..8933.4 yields 17.16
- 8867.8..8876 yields 15.81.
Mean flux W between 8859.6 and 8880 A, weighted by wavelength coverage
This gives 15.9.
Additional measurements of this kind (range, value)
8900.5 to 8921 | 16.9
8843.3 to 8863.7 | 17.5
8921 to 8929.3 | 17.1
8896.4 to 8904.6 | 16.5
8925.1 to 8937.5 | 17.1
